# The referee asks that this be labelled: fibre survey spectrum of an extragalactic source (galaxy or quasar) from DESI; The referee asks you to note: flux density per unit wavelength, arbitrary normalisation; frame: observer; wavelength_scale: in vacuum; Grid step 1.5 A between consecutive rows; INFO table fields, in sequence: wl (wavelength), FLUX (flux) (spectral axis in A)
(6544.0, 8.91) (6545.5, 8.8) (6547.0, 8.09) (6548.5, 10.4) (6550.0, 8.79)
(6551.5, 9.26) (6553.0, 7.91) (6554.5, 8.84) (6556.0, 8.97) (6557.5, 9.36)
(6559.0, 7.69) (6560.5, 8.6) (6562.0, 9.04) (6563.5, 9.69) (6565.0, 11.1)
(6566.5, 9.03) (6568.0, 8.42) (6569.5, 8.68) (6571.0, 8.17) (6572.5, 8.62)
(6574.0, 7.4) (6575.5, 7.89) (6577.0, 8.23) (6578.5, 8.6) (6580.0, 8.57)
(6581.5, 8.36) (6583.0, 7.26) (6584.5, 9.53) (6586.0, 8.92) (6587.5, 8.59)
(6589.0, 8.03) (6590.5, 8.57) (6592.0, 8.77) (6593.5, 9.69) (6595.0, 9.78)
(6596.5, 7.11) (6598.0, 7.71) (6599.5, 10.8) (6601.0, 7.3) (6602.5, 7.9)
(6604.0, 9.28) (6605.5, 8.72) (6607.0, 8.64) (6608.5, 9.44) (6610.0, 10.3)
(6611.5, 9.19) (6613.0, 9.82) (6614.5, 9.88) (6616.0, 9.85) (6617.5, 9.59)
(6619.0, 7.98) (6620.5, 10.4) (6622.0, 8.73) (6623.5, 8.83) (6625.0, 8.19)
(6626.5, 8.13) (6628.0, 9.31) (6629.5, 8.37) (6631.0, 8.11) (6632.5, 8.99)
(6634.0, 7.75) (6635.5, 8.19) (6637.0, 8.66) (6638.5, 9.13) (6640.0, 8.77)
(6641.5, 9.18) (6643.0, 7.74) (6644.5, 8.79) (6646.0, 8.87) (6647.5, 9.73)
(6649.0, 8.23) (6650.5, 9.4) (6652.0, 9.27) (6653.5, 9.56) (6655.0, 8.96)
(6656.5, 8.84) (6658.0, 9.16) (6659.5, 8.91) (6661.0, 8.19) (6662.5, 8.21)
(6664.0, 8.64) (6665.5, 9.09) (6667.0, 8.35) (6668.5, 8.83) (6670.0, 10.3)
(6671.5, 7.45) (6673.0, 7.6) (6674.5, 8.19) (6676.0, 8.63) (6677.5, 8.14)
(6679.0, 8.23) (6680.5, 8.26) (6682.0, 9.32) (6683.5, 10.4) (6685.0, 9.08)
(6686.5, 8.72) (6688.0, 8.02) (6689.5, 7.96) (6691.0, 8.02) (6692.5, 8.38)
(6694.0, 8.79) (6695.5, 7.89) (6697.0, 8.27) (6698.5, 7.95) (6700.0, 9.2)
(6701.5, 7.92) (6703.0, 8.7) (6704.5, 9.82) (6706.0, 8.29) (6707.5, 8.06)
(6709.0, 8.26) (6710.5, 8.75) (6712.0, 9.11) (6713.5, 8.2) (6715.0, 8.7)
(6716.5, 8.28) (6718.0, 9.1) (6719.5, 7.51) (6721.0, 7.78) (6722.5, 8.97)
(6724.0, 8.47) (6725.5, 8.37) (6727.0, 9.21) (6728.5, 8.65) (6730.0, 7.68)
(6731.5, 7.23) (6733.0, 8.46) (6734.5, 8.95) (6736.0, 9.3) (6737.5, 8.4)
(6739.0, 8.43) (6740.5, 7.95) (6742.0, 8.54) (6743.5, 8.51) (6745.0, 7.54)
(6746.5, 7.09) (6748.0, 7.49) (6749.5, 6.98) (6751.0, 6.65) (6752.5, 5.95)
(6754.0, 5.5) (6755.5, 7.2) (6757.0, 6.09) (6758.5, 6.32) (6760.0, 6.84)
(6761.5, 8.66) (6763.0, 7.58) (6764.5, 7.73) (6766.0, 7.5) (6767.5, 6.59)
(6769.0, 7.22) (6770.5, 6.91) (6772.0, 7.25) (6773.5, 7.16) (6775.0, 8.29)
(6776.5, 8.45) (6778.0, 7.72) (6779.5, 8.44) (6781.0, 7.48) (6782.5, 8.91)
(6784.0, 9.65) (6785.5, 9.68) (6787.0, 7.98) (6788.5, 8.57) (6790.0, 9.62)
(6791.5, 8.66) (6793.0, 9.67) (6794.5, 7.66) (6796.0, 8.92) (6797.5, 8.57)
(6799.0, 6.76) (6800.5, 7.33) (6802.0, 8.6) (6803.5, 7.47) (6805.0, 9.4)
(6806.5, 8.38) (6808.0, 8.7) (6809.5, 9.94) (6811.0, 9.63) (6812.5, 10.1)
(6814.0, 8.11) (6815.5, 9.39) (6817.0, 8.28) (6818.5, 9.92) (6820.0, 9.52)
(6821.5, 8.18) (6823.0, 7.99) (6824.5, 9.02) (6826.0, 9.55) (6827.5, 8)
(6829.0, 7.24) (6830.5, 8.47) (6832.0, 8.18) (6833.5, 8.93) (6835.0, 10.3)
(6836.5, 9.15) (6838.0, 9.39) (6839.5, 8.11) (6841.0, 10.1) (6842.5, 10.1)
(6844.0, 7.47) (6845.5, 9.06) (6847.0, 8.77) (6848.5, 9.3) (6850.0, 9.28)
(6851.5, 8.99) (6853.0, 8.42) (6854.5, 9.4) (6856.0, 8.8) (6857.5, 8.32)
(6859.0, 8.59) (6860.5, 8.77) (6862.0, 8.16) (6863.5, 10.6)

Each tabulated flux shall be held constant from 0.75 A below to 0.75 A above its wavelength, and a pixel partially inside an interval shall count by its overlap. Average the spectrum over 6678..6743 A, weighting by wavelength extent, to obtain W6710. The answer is 8.5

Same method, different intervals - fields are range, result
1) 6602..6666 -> 8.91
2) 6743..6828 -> 8.09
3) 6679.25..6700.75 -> 8.58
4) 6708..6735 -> 8.42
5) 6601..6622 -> 9.21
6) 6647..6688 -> 8.78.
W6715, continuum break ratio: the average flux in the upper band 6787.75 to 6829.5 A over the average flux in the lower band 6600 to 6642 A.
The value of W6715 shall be 0.98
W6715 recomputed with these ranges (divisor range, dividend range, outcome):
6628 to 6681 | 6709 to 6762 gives 0.91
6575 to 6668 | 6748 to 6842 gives 0.94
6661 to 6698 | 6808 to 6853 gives 1.05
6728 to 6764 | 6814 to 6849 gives 1.17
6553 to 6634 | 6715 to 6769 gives 0.88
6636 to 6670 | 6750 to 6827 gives 0.92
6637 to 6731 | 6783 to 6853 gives 1.02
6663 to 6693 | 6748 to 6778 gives 0.83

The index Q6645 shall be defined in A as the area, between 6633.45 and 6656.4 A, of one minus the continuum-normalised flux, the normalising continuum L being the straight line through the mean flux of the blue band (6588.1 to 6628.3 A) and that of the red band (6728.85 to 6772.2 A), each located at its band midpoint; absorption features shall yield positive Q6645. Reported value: -0.7 A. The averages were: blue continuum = 8.96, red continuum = 7.48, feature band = 8.83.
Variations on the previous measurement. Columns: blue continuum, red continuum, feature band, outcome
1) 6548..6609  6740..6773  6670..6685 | -1.4 A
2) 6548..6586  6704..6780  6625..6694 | -3.2 A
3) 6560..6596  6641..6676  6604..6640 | -0.9 A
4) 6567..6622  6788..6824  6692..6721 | 0.9 A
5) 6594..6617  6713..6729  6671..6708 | 0.7 A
